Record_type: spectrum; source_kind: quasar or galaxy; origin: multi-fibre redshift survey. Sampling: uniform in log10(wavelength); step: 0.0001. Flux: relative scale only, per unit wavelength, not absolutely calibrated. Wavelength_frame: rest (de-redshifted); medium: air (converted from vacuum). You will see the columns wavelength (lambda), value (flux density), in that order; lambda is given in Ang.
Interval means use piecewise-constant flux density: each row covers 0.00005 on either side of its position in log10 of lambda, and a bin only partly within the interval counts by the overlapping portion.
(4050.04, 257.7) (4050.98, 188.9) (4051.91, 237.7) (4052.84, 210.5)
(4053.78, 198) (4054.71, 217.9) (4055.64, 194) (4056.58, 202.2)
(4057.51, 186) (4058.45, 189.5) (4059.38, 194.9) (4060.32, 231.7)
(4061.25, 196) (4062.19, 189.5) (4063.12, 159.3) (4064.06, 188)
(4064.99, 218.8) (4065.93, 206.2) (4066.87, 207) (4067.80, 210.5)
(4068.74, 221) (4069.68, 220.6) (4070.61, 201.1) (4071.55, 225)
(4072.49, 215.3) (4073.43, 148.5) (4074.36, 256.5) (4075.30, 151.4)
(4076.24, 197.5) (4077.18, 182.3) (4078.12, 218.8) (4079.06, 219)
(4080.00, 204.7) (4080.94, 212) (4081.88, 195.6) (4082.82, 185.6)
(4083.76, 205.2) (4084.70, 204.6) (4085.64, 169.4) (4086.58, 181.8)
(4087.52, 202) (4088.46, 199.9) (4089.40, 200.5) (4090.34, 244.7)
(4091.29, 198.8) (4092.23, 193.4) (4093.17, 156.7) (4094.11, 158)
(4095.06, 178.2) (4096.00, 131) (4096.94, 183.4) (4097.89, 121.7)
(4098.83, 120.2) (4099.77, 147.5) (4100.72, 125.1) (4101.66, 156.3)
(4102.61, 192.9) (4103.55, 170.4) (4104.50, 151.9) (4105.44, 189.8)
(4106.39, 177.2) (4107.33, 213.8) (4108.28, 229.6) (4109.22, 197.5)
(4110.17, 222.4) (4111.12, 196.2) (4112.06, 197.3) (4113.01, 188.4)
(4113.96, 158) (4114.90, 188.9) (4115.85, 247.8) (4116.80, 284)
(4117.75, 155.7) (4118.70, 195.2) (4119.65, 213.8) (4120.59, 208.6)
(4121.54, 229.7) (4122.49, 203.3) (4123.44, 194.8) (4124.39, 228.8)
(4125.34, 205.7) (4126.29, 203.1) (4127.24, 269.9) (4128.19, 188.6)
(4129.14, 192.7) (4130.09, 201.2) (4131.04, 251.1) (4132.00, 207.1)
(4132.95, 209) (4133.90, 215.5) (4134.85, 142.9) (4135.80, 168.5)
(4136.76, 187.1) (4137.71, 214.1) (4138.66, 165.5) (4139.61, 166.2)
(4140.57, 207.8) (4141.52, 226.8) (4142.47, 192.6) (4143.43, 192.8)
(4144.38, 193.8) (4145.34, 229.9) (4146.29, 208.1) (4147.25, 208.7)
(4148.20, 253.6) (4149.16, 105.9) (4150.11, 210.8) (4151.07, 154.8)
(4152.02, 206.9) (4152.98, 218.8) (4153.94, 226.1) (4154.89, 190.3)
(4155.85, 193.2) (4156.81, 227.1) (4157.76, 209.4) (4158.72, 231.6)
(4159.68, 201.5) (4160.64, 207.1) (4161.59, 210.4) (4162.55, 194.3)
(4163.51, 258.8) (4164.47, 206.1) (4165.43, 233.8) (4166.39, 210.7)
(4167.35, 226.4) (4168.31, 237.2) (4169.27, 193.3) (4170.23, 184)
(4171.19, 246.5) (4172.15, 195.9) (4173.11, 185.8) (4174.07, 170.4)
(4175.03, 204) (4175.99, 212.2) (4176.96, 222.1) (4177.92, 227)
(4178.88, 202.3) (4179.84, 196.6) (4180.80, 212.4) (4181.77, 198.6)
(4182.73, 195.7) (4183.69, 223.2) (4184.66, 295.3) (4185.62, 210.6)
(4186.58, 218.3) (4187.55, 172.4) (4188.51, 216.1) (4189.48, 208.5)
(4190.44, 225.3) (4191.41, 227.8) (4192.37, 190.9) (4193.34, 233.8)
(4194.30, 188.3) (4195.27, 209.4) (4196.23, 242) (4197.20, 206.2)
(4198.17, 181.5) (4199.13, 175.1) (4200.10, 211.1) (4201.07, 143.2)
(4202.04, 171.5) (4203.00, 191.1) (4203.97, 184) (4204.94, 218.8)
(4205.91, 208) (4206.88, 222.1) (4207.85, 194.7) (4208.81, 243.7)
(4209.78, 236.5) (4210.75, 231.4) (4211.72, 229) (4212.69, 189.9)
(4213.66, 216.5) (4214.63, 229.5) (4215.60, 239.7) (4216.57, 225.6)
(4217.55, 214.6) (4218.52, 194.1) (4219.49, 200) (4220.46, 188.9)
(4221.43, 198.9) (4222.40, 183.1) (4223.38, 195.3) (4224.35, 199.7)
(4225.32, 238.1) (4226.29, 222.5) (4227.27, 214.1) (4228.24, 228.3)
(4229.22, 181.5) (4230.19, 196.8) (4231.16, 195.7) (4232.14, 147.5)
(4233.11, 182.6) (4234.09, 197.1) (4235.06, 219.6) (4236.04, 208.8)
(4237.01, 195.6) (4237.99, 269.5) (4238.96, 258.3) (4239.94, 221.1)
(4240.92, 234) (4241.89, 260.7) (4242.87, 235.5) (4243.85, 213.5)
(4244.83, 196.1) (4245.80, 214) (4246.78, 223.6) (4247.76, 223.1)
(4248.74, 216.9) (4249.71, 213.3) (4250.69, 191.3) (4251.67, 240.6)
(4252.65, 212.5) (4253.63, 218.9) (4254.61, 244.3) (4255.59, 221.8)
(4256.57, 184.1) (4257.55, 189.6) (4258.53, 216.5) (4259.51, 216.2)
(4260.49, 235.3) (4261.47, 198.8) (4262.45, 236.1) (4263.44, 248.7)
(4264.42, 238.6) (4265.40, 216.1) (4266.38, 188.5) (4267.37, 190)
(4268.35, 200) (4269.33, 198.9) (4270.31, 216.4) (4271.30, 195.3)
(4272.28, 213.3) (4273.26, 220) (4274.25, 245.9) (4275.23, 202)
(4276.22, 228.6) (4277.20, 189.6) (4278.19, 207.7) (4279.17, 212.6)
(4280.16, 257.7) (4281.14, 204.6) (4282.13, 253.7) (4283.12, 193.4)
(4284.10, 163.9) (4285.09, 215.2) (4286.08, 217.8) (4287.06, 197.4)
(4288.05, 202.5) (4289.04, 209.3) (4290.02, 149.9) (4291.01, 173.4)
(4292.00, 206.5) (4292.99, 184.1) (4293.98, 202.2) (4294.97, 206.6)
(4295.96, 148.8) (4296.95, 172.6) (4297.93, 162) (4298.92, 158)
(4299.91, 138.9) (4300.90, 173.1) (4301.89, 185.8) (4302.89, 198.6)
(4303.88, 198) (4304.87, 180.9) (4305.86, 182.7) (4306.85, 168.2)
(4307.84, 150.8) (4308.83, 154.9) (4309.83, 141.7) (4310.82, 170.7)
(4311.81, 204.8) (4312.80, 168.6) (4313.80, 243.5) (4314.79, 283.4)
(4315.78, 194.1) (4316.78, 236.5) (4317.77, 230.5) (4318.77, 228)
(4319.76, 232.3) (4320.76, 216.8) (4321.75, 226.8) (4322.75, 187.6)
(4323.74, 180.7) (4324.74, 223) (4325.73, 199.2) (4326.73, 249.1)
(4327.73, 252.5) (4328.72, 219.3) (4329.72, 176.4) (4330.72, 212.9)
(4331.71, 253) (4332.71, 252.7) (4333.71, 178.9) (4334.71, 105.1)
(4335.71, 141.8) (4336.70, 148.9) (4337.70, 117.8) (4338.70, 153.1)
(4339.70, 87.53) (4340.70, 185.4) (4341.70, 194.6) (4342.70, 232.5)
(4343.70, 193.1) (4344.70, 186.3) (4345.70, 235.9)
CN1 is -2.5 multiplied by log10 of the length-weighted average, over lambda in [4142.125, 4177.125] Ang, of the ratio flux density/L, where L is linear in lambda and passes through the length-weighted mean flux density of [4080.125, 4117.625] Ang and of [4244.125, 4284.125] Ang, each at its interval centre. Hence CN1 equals -0.05 mag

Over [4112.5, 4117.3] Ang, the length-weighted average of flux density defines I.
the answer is 213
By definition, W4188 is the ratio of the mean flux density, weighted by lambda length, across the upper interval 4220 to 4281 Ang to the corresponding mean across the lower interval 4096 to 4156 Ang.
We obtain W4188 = 1.1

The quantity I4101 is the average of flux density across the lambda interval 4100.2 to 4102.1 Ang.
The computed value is 140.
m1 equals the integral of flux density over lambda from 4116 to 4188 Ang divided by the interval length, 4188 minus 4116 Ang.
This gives 207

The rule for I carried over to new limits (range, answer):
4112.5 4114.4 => 173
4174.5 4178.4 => 216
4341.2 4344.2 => 207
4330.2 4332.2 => 233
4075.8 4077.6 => 190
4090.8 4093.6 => 183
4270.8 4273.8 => 210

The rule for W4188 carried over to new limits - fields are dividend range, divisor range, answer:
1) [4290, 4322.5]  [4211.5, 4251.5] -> 0.90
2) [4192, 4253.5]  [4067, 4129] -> 1.08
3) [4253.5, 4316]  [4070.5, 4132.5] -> 1.03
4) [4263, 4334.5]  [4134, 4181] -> 0.99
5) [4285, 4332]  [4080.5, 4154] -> 1.02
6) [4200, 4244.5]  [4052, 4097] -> 1.06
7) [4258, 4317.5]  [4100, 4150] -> 1.01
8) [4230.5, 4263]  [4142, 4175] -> 1.05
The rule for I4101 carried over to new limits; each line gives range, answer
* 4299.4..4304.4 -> 179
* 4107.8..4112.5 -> 209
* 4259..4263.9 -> 227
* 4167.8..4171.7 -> 215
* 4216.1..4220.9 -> 205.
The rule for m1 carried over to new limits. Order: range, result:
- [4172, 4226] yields 208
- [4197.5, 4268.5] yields 211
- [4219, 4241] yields 207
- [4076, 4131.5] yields 194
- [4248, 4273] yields 214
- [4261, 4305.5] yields 200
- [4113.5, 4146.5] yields 204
